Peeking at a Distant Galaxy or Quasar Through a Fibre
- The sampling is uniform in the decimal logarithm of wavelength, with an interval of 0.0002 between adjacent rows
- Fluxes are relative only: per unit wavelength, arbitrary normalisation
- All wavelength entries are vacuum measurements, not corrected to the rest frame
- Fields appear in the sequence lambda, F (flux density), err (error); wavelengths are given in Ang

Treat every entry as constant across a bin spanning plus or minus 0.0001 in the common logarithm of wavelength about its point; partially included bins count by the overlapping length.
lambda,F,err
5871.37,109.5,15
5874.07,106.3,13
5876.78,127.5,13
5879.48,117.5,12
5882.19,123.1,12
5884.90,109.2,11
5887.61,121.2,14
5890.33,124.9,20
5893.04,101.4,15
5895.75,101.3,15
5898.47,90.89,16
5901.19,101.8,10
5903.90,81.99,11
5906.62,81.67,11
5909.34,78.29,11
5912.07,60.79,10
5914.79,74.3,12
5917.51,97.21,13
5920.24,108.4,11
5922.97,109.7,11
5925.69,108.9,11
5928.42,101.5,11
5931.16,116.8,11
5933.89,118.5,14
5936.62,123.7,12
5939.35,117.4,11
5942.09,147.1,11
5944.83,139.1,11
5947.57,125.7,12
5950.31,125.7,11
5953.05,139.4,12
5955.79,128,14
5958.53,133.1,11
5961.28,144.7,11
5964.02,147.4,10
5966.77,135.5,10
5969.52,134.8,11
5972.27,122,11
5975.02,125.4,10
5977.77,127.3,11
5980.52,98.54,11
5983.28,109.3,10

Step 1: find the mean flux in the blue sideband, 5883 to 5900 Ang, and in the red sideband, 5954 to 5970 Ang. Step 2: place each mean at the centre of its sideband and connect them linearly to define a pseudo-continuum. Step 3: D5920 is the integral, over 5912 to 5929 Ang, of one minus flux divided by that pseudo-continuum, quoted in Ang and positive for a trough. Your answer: 3.39 Ang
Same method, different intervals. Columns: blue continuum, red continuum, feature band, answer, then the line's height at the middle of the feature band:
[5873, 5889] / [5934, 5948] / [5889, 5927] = 8.86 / 123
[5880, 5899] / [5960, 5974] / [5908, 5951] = 5.37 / 124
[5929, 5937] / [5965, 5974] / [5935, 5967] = -2.45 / 124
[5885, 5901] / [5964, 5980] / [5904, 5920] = 4.53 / 113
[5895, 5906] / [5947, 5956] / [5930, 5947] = -0.88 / 121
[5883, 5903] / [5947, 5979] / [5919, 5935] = 1.20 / 119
